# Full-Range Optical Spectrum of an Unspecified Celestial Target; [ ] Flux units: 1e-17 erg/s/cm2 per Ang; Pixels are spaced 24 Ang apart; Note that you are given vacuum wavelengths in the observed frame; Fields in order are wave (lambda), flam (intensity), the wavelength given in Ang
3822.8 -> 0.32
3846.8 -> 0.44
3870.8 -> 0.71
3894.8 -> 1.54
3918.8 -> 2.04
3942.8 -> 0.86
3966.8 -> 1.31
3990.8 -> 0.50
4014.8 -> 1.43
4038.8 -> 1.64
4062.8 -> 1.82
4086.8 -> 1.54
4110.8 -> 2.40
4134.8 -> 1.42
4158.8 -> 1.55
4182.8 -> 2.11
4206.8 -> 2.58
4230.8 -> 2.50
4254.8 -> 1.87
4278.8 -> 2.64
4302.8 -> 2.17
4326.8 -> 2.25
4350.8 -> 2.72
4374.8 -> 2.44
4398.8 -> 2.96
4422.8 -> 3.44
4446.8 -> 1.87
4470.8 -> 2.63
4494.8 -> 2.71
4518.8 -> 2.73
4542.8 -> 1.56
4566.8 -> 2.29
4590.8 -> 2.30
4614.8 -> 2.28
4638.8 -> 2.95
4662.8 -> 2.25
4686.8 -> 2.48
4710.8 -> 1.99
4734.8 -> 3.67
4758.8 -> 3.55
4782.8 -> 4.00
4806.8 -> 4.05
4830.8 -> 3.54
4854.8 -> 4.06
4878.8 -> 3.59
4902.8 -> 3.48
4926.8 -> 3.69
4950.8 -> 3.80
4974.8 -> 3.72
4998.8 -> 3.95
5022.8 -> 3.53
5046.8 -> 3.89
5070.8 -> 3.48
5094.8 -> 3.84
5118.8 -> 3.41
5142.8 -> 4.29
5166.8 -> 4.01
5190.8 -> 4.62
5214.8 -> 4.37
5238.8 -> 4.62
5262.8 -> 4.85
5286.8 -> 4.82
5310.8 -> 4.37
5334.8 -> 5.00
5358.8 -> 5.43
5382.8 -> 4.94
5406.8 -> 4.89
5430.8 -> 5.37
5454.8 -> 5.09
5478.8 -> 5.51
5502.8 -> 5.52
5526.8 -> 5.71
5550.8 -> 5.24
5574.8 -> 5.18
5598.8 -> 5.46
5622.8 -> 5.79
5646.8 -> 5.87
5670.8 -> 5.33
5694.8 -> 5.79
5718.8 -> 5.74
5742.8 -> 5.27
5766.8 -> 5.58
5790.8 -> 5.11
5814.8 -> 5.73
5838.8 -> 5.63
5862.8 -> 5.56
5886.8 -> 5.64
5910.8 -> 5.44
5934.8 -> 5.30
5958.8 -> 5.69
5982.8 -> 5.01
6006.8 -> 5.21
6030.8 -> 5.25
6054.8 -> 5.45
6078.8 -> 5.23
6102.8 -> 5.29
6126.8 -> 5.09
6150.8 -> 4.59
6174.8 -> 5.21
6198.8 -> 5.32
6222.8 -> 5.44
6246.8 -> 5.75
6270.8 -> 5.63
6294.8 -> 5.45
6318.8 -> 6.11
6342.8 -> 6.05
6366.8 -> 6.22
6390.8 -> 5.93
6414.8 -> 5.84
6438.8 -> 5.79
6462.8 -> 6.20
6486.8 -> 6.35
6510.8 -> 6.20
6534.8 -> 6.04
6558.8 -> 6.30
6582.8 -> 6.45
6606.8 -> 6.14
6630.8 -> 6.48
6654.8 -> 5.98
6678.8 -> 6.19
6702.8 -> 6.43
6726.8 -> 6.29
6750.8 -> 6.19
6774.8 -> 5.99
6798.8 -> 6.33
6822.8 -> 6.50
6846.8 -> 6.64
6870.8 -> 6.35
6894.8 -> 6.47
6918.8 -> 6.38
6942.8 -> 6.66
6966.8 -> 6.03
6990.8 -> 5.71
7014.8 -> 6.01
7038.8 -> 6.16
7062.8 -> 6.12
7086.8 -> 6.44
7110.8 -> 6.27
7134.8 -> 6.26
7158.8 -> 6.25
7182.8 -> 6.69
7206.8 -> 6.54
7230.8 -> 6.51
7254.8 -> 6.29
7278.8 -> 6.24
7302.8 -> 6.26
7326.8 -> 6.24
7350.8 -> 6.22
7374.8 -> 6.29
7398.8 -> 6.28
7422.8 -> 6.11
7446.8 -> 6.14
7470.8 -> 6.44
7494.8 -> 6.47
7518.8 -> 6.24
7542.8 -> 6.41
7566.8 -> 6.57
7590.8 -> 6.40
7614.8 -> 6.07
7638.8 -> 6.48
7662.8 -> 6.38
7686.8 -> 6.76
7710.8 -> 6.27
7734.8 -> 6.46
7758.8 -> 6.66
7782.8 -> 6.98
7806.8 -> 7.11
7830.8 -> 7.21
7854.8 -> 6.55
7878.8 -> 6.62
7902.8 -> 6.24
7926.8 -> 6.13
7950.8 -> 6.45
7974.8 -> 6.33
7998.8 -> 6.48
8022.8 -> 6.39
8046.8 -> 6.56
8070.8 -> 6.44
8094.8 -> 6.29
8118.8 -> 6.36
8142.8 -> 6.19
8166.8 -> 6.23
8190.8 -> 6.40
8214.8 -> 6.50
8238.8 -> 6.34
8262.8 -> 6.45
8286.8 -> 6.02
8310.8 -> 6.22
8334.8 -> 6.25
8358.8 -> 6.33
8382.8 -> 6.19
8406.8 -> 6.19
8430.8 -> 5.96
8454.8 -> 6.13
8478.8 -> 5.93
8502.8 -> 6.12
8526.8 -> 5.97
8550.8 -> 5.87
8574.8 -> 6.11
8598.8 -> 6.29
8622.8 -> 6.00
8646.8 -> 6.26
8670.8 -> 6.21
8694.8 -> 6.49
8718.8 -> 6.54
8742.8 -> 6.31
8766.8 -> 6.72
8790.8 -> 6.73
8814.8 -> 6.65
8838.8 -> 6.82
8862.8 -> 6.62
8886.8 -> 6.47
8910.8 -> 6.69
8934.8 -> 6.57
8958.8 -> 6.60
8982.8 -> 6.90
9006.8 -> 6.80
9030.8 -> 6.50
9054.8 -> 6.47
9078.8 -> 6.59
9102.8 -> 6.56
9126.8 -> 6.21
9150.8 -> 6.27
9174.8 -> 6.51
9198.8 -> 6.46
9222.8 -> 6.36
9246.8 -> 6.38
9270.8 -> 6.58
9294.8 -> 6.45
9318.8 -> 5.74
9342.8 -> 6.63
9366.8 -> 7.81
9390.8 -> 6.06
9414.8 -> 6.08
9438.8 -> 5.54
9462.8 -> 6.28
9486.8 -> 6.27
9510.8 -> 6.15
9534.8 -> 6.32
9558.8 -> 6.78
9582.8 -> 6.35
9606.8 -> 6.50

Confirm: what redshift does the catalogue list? 0.19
